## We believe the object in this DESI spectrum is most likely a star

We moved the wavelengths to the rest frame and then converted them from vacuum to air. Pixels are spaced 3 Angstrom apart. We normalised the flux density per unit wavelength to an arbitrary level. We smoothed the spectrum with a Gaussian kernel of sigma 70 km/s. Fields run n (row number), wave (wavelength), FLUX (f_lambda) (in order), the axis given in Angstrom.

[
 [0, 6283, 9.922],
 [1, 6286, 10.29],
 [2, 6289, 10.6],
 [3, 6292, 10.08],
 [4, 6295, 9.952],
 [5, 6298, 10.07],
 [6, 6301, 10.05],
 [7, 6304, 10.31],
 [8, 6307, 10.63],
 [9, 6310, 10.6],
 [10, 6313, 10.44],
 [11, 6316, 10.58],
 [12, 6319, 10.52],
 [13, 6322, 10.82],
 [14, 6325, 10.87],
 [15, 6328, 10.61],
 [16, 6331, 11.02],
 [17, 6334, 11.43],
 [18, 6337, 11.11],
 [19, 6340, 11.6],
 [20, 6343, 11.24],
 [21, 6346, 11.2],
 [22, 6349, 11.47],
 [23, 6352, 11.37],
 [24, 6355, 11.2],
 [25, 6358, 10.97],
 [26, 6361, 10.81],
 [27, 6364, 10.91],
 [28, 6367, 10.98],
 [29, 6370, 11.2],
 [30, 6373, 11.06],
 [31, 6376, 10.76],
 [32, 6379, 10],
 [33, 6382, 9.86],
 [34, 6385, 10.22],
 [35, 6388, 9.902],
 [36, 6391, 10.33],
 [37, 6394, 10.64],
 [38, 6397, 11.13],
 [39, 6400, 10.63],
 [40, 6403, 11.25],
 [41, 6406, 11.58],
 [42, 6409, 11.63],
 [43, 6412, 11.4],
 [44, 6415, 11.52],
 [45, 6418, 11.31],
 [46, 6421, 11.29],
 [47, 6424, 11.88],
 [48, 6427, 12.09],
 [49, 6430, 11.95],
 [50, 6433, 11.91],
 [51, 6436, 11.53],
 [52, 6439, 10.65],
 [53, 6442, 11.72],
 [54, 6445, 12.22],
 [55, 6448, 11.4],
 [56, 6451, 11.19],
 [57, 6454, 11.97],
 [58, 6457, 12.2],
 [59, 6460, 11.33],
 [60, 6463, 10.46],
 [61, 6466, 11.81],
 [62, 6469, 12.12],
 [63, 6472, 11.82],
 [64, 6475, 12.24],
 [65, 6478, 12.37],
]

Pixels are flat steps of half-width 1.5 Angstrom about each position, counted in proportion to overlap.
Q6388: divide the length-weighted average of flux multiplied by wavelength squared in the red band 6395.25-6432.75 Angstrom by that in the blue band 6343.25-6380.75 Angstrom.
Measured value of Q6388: 1.06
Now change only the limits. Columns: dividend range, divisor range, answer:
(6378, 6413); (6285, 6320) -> 1.07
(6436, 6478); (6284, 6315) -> 1.19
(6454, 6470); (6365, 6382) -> 1.11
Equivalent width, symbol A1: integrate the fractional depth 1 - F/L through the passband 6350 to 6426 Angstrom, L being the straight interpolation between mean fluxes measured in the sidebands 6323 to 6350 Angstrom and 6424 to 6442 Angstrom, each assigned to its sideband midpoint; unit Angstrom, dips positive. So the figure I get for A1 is 3.1 Angstrom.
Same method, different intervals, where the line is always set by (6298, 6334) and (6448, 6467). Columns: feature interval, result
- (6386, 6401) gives 0.77 Angstrom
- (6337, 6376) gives -1.08 Angstrom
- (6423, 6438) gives -0.69 Angstrom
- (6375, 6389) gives 1.11 Angstrom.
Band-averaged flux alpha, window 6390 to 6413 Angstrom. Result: 11.1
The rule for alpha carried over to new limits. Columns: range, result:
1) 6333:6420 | 11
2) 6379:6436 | 11.1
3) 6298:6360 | 10.9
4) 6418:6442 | 11.6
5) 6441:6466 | 11.6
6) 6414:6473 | 11.6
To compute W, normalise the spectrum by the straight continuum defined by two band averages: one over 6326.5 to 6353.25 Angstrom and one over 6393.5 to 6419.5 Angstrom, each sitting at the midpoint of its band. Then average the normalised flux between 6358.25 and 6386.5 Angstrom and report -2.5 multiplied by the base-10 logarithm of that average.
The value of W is 0.06 mag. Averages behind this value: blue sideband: 11.2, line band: 10.7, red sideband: 11.3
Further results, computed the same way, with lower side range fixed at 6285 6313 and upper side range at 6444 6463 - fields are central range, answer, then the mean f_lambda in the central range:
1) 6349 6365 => -0.03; 11.1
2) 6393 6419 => 0.00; 11.2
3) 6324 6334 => -0.04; 10.9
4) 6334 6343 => -0.07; 11.3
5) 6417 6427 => -0.02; 11.6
